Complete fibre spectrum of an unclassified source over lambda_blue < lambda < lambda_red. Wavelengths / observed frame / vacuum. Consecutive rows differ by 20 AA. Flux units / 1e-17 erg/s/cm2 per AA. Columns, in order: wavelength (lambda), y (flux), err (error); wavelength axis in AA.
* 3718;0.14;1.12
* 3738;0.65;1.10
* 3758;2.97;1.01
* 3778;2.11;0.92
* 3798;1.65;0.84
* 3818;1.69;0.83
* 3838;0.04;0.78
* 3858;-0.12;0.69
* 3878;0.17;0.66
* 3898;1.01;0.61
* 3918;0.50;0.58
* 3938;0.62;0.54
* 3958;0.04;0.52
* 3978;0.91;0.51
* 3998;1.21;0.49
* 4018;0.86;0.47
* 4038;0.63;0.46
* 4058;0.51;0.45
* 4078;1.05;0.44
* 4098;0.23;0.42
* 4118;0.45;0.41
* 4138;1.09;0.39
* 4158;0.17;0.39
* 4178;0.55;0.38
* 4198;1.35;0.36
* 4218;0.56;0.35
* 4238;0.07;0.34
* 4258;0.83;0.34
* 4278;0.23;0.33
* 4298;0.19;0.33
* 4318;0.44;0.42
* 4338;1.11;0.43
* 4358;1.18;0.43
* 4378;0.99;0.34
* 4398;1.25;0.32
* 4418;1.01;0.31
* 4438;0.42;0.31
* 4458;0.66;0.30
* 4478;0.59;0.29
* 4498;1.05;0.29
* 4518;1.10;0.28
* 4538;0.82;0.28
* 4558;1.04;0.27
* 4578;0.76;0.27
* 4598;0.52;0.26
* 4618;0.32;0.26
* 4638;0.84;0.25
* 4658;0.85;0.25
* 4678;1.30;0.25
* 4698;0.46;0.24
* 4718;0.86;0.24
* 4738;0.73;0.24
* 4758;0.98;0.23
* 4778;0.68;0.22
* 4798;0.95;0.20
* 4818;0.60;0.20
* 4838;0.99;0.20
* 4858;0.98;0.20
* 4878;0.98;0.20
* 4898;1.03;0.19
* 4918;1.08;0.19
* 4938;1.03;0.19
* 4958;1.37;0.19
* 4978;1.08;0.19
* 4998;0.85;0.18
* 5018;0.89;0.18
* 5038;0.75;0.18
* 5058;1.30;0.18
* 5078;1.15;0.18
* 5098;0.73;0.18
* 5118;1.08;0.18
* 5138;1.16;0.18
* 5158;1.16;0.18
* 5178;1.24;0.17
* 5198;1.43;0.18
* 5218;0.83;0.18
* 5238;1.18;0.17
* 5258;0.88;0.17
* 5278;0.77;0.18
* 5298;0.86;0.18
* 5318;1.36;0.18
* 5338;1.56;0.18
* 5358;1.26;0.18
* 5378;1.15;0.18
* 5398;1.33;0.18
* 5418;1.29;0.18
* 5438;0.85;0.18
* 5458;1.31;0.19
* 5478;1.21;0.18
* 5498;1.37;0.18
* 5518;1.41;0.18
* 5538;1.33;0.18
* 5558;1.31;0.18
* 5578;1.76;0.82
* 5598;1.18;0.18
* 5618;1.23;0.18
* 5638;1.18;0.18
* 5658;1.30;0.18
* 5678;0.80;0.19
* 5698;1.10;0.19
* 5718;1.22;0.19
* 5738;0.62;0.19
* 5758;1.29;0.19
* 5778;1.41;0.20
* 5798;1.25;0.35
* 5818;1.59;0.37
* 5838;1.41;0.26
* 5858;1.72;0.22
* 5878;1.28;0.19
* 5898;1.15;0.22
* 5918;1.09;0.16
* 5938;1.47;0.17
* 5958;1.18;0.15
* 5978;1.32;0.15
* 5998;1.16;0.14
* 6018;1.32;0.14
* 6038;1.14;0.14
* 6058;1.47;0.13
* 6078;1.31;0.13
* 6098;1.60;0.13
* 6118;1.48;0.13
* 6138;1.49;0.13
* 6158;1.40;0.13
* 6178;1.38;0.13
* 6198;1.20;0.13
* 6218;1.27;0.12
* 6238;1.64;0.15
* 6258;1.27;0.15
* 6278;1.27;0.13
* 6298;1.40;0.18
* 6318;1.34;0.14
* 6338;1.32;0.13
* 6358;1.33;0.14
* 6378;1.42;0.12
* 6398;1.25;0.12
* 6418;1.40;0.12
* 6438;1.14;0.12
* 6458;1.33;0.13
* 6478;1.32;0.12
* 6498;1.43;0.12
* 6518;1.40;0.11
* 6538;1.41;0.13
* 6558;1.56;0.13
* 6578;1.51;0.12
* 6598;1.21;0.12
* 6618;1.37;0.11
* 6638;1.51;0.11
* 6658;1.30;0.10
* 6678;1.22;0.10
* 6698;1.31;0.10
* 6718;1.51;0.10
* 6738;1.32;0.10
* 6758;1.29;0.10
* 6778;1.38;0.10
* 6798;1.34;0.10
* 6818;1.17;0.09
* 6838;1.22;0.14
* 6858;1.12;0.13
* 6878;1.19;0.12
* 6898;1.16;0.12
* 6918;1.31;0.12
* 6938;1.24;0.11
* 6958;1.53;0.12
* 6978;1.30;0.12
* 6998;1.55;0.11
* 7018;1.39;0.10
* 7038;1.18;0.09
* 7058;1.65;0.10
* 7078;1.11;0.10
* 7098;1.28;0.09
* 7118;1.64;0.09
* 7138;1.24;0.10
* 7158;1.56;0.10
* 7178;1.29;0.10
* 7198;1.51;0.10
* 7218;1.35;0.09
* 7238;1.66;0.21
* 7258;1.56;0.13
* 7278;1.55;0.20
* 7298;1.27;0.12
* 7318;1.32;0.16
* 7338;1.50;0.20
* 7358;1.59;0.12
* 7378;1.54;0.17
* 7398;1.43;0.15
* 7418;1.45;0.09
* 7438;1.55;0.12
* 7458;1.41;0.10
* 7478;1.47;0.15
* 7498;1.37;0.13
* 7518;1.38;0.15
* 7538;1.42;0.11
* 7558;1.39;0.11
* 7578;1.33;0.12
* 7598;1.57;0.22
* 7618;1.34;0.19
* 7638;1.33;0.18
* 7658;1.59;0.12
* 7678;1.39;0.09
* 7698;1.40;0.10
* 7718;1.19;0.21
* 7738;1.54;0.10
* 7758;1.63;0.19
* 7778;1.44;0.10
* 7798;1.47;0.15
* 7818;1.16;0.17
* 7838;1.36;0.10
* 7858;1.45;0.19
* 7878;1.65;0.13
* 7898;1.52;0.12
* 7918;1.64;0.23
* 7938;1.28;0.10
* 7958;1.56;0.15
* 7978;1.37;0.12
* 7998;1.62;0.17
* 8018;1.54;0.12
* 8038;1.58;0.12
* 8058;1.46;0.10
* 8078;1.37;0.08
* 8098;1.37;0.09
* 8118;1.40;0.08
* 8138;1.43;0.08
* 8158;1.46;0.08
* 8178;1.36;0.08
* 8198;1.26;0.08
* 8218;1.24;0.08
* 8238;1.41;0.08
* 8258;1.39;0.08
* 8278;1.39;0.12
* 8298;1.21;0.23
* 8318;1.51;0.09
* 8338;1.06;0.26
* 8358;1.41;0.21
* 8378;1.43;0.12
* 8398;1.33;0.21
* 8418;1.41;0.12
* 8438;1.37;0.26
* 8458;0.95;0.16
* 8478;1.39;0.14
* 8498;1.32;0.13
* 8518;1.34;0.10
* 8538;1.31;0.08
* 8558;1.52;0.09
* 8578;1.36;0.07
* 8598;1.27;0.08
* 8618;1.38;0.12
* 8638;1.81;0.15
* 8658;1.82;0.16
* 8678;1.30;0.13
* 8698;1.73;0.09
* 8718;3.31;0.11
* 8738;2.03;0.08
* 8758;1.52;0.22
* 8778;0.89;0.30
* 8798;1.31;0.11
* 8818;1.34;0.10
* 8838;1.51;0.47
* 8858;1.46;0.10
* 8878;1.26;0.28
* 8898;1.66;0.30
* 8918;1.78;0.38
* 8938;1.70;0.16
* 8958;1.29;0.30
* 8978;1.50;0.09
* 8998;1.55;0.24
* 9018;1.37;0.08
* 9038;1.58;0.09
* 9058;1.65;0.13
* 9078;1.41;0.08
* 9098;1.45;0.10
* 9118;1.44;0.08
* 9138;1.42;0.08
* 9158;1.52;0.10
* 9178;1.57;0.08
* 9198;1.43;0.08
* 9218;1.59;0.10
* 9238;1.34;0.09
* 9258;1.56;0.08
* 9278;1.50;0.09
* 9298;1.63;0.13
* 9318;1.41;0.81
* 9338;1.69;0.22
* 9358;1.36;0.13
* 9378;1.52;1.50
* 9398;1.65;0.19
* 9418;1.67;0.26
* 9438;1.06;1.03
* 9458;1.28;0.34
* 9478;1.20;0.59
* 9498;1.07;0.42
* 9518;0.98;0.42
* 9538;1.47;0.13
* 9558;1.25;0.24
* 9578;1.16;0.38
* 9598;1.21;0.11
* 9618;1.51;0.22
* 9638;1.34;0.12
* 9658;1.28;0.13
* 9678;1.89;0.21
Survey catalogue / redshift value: 0.327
